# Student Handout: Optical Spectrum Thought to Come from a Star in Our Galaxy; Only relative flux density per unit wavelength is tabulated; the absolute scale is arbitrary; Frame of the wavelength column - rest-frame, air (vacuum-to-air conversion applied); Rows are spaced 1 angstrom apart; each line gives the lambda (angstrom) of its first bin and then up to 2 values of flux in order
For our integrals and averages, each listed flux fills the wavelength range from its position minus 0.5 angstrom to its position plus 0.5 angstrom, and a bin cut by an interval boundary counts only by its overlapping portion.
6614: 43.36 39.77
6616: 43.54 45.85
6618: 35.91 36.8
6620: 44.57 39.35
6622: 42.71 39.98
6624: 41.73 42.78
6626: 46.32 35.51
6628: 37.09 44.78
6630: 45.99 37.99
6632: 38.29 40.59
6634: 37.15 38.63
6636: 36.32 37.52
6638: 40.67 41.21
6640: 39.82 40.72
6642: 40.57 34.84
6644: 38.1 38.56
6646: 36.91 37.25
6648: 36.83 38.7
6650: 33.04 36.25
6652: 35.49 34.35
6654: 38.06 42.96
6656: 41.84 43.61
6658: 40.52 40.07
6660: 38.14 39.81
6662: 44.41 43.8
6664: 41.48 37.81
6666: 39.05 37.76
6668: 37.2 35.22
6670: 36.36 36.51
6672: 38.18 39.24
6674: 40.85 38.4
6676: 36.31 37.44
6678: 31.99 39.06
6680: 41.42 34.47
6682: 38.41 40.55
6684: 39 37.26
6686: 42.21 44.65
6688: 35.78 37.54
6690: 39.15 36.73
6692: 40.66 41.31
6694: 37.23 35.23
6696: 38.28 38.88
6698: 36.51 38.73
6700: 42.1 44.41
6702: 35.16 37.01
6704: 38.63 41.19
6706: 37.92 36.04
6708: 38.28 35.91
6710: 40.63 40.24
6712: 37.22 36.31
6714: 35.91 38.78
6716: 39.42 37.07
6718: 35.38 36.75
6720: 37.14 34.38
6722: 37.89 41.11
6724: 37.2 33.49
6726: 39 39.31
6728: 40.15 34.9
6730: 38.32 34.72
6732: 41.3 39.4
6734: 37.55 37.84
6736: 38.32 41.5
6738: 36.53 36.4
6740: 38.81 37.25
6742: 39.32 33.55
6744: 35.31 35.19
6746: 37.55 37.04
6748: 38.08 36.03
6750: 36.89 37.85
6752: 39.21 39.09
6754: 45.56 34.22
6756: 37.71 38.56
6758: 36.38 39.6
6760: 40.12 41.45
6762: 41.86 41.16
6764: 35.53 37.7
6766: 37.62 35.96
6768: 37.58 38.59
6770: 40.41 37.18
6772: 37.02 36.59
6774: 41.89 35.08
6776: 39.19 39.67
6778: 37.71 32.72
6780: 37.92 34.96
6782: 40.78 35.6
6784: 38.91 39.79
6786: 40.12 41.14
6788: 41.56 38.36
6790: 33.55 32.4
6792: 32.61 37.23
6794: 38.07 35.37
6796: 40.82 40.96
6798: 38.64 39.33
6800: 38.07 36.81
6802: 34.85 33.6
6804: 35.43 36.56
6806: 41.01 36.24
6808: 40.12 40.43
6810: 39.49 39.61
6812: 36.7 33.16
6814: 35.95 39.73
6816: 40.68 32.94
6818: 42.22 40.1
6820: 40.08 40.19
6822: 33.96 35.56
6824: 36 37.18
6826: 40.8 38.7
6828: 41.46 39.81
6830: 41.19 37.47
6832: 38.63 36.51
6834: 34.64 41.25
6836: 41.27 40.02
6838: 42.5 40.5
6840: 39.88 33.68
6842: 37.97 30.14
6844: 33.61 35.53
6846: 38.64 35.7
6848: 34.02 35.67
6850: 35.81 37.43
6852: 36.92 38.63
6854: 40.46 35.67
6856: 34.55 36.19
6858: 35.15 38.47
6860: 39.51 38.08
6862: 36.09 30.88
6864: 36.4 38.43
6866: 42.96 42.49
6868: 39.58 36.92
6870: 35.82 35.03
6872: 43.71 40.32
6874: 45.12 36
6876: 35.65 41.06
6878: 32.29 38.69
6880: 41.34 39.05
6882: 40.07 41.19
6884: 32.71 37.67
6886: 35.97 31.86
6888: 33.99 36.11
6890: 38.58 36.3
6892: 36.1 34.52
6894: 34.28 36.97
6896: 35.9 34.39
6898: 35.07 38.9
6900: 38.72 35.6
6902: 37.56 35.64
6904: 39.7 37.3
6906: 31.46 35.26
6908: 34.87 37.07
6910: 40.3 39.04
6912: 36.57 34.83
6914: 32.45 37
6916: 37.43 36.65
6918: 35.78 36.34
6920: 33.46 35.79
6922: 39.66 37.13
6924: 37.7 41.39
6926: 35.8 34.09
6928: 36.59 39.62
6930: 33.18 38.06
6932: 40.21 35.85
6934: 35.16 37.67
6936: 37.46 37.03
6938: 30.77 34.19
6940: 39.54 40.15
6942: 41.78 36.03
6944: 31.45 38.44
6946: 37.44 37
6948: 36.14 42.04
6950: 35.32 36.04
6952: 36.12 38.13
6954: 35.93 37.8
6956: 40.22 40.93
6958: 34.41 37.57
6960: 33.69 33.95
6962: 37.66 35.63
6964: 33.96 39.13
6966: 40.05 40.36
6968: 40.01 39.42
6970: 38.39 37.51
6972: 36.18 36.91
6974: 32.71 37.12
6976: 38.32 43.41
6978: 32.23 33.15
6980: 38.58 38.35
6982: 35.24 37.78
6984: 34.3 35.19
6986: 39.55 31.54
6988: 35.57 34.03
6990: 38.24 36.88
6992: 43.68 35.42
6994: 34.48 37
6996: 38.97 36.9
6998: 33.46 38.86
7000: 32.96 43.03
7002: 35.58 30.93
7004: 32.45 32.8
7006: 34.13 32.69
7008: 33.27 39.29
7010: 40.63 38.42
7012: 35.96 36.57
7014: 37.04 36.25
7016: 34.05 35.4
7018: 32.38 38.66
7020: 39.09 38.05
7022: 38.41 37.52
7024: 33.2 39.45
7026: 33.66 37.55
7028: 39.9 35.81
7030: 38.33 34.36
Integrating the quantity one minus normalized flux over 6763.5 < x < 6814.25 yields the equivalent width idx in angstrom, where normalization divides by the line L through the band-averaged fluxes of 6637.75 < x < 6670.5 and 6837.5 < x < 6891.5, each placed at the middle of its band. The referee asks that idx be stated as 0.4 angstrom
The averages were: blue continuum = 38.8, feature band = 37.6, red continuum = 37.4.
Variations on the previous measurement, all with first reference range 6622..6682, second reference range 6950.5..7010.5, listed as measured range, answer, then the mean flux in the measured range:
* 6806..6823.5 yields -0.2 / 38.2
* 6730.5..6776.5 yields 0.2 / 38.1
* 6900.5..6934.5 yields 0.4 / 36.6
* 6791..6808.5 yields 0.3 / 37.3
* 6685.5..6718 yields 0.0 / 38.5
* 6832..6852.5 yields 0.3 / 37.1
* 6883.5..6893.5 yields 0.5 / 35.4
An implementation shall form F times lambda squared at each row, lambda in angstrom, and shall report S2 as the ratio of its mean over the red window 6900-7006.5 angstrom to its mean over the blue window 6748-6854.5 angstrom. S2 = 1.0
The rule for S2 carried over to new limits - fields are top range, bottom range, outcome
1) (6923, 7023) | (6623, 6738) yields 1.04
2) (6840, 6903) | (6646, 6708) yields 1.02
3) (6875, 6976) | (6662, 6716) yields 1.03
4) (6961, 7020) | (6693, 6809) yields 1.03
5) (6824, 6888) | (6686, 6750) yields 1.04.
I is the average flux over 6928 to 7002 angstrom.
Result 37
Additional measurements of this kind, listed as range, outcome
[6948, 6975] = 37.3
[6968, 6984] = 37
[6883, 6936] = 36.4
